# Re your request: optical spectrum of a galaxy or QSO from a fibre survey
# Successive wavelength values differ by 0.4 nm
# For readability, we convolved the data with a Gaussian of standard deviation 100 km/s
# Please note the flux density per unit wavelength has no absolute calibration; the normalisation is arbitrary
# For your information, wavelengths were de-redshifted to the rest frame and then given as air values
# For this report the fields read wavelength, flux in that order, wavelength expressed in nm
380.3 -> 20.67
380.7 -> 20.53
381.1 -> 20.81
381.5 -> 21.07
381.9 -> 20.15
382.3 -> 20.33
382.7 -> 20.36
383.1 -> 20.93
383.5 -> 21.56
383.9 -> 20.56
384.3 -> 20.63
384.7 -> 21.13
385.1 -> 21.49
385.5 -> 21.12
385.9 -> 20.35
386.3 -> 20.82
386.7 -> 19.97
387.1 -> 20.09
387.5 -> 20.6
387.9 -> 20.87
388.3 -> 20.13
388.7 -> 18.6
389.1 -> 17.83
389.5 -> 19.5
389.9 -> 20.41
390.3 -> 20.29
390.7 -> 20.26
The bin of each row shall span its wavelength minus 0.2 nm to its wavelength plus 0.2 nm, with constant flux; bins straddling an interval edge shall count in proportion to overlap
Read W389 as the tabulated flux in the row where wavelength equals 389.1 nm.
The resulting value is 17.83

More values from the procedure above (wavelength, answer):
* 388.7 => 18.6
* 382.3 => 20.33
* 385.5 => 21.12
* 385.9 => 20.35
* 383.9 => 20.56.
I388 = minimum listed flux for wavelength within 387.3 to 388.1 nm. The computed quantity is 20.6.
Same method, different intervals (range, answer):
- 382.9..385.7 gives 20.56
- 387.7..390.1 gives 17.83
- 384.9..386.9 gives 19.97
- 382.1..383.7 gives 20.33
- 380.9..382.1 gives 20.15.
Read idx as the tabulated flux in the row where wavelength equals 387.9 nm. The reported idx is 20.87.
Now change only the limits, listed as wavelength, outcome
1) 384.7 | 21.13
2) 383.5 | 21.56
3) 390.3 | 20.29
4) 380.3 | 20.67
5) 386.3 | 20.82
